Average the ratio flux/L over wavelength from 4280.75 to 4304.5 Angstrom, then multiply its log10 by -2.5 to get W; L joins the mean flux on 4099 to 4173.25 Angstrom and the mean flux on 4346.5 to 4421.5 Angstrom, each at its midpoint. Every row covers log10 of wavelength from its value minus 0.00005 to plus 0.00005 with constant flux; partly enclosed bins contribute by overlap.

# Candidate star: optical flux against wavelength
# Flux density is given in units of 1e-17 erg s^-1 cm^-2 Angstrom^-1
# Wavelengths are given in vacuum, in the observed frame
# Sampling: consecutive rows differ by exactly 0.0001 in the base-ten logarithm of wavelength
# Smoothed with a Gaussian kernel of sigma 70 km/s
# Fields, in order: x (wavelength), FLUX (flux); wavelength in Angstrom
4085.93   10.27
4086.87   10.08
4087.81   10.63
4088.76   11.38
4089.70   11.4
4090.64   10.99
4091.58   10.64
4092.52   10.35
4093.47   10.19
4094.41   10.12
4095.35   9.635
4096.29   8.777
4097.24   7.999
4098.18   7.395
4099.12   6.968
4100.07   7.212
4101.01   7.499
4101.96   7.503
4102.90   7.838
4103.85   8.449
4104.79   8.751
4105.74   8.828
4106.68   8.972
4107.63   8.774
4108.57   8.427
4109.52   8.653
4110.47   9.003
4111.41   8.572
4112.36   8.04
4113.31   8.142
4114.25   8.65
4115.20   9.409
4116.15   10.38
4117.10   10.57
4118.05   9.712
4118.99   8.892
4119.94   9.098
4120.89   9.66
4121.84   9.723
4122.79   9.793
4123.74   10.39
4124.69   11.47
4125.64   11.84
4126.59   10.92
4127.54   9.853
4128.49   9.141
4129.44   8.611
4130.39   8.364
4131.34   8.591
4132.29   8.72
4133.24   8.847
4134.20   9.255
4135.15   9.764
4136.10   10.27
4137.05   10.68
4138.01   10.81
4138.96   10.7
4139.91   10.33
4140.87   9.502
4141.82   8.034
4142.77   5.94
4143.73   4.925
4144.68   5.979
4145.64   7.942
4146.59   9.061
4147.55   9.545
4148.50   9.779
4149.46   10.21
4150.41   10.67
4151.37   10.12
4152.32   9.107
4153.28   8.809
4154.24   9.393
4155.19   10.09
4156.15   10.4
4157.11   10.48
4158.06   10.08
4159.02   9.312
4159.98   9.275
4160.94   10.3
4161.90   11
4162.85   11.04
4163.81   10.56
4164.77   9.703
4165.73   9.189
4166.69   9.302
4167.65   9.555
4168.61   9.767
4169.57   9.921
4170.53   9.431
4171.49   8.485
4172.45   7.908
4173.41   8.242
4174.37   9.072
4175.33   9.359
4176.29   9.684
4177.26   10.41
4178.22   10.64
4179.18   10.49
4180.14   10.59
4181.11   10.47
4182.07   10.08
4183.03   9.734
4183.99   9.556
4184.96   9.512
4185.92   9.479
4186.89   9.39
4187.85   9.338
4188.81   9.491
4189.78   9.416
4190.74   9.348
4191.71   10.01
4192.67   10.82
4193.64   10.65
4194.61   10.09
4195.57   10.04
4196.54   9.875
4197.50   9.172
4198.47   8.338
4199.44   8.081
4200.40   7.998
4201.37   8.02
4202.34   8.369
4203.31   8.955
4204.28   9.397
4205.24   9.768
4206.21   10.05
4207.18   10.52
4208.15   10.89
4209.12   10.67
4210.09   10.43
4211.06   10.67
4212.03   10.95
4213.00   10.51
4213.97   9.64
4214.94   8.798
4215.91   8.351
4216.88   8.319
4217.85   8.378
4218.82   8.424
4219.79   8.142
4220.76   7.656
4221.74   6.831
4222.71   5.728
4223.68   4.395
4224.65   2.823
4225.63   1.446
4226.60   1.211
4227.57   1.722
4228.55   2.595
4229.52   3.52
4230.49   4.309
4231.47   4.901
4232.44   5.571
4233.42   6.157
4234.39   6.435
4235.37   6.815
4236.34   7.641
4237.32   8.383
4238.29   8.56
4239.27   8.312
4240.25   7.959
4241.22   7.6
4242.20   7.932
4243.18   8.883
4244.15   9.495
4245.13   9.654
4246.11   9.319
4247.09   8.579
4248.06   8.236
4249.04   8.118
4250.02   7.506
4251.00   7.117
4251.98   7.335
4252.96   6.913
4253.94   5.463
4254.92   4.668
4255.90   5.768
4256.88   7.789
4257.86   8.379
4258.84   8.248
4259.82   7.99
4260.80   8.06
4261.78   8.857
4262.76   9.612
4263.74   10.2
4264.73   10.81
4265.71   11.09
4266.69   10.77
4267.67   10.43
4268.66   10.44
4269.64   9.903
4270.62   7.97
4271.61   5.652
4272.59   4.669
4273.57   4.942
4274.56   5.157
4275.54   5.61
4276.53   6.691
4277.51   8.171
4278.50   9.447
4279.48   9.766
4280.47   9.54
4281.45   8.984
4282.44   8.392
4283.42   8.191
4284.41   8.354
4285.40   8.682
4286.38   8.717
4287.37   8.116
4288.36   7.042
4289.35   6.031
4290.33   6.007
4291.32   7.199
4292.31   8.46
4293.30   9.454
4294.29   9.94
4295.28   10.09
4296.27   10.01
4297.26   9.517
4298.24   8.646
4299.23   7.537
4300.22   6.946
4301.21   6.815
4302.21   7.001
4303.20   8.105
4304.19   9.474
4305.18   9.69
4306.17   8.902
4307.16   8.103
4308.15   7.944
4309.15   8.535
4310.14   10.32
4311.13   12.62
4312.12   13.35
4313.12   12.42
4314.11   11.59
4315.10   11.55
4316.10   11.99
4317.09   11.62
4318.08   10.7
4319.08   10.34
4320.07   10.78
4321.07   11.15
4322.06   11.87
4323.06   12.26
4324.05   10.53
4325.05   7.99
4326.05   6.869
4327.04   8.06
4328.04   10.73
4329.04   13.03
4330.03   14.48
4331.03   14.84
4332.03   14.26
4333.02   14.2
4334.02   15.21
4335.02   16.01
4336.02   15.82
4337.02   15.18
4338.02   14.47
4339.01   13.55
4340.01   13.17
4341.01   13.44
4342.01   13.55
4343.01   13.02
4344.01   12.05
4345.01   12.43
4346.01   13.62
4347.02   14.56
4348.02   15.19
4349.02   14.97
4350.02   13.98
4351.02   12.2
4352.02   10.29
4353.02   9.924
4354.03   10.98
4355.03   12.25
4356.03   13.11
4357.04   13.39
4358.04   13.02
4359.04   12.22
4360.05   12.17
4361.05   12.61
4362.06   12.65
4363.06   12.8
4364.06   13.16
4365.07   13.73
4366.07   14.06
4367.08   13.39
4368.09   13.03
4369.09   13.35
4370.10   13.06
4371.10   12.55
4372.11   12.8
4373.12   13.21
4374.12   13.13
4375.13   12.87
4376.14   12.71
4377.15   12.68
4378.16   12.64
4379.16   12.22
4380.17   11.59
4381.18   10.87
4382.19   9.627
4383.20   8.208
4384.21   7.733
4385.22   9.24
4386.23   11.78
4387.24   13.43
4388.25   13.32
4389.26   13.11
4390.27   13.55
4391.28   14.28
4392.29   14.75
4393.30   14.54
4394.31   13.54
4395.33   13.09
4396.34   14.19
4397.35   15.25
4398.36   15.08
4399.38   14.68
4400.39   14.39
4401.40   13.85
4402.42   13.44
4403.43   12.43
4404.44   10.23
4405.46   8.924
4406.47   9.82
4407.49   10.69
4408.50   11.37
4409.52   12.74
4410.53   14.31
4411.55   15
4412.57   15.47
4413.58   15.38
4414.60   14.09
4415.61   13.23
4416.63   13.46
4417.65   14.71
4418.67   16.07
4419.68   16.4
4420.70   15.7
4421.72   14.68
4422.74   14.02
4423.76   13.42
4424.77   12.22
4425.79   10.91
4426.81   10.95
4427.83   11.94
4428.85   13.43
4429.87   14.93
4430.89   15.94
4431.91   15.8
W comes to 0.37 mag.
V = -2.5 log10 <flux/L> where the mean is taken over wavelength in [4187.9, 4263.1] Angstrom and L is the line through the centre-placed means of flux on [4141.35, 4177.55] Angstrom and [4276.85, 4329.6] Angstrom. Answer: 0.18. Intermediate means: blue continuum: 9.26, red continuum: 9.39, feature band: 7.89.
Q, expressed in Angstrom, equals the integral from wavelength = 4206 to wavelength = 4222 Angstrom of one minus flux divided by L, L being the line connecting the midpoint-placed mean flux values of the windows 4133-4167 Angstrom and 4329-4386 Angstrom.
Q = 1.70 Angstrom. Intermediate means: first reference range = 9.46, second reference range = 12.9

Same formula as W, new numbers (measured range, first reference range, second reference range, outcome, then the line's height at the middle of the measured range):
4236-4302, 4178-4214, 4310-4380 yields 0.341 mag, 11.2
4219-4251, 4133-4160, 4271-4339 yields 0.425 mag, 9.58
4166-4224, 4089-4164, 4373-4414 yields 0.095 mag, 10.2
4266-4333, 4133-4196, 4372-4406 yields 0.215 mag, 11.4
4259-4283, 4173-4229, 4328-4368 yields 0.274 mag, 10.9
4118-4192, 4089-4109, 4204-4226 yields -0.104 mag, 8.67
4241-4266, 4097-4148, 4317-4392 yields 0.315 mag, 11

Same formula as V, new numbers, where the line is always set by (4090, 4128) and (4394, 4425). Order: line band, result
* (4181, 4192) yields 0.08 mag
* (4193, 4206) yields 0.15 mag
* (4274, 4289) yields 0.41 mag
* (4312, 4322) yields 0.07 mag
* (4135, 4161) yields 0.05 mag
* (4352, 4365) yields 0.05 mag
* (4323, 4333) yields 0.09 mag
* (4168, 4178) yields 0.10 mag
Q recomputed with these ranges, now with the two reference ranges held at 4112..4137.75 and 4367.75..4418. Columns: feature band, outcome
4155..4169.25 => 0.06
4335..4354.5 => -1.83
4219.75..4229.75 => 6.26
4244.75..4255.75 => 3.60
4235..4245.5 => 2.56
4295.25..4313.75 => 3.91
